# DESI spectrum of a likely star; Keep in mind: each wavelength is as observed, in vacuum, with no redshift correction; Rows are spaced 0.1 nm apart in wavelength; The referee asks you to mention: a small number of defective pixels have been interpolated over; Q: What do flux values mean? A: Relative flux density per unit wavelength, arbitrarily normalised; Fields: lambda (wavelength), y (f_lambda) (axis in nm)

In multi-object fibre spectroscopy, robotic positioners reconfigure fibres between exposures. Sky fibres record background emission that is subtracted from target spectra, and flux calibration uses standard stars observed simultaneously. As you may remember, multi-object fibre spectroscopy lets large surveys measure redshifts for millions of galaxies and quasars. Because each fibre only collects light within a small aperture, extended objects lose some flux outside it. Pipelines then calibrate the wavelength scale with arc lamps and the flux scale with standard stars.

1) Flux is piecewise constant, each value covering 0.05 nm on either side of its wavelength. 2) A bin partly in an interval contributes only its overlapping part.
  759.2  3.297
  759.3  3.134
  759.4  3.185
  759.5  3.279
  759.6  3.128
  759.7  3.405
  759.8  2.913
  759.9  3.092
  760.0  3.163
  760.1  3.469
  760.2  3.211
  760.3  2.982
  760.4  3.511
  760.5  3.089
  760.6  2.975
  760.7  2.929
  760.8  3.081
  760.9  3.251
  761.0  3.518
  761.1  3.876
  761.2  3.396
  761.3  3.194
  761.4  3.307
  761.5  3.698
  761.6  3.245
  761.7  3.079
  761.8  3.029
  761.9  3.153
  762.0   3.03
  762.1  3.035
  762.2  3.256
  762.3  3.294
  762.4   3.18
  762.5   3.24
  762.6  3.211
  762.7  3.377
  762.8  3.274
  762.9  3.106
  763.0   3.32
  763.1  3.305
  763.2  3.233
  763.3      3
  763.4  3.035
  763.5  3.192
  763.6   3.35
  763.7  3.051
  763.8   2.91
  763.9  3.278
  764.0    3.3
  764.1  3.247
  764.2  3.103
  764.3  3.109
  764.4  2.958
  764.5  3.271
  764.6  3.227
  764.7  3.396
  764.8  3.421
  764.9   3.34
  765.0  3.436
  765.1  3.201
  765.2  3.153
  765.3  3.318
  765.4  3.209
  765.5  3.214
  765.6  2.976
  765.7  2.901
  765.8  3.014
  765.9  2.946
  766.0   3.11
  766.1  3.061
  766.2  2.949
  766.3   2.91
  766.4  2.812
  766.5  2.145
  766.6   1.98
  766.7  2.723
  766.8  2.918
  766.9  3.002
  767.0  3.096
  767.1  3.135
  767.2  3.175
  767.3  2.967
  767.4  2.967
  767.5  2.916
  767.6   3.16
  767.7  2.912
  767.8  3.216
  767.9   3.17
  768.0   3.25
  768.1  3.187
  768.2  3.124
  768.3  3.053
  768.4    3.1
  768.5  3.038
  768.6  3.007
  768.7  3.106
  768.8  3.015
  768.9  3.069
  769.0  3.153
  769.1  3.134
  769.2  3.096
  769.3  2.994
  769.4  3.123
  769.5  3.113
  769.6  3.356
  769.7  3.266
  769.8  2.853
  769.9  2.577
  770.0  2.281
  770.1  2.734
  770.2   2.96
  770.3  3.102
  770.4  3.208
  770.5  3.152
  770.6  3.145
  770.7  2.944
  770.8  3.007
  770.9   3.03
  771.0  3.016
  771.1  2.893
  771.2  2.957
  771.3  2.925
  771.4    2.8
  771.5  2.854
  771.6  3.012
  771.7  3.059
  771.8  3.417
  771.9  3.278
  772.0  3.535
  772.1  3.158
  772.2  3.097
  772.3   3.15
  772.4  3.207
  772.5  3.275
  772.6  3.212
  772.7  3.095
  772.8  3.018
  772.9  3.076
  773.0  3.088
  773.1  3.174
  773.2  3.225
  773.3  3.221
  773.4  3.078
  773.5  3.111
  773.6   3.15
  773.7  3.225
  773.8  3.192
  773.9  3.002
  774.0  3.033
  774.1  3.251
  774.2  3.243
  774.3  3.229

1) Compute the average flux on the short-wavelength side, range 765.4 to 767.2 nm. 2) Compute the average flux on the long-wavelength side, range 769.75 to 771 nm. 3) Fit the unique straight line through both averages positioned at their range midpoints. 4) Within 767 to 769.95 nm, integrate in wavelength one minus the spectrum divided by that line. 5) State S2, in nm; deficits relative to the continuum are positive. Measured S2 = -0.17 nm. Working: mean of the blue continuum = 2.89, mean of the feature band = 3.08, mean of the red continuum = 2.92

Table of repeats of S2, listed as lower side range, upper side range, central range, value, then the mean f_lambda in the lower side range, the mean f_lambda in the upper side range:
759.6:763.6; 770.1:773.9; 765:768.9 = 0.19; 3.22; 3.1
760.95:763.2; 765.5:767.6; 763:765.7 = -0.10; 3.28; 2.9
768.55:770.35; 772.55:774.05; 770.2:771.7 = 0.02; 3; 3.13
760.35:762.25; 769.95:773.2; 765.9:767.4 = 0.14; 3.24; 3.06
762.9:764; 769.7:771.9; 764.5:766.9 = 0.07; 3.17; 2.96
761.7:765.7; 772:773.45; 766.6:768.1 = 0.08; 3.19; 3.16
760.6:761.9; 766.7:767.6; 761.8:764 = 0.02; 3.28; 3.01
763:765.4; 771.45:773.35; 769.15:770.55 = 0.09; 3.21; 3.17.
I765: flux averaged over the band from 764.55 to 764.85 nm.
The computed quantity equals 3.35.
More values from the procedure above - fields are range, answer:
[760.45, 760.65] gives 3.03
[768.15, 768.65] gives 3.06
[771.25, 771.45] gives 2.86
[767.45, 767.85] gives 3.05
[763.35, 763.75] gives 3.16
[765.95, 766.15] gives 3.09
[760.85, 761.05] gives 3.38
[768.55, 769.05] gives 3.07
